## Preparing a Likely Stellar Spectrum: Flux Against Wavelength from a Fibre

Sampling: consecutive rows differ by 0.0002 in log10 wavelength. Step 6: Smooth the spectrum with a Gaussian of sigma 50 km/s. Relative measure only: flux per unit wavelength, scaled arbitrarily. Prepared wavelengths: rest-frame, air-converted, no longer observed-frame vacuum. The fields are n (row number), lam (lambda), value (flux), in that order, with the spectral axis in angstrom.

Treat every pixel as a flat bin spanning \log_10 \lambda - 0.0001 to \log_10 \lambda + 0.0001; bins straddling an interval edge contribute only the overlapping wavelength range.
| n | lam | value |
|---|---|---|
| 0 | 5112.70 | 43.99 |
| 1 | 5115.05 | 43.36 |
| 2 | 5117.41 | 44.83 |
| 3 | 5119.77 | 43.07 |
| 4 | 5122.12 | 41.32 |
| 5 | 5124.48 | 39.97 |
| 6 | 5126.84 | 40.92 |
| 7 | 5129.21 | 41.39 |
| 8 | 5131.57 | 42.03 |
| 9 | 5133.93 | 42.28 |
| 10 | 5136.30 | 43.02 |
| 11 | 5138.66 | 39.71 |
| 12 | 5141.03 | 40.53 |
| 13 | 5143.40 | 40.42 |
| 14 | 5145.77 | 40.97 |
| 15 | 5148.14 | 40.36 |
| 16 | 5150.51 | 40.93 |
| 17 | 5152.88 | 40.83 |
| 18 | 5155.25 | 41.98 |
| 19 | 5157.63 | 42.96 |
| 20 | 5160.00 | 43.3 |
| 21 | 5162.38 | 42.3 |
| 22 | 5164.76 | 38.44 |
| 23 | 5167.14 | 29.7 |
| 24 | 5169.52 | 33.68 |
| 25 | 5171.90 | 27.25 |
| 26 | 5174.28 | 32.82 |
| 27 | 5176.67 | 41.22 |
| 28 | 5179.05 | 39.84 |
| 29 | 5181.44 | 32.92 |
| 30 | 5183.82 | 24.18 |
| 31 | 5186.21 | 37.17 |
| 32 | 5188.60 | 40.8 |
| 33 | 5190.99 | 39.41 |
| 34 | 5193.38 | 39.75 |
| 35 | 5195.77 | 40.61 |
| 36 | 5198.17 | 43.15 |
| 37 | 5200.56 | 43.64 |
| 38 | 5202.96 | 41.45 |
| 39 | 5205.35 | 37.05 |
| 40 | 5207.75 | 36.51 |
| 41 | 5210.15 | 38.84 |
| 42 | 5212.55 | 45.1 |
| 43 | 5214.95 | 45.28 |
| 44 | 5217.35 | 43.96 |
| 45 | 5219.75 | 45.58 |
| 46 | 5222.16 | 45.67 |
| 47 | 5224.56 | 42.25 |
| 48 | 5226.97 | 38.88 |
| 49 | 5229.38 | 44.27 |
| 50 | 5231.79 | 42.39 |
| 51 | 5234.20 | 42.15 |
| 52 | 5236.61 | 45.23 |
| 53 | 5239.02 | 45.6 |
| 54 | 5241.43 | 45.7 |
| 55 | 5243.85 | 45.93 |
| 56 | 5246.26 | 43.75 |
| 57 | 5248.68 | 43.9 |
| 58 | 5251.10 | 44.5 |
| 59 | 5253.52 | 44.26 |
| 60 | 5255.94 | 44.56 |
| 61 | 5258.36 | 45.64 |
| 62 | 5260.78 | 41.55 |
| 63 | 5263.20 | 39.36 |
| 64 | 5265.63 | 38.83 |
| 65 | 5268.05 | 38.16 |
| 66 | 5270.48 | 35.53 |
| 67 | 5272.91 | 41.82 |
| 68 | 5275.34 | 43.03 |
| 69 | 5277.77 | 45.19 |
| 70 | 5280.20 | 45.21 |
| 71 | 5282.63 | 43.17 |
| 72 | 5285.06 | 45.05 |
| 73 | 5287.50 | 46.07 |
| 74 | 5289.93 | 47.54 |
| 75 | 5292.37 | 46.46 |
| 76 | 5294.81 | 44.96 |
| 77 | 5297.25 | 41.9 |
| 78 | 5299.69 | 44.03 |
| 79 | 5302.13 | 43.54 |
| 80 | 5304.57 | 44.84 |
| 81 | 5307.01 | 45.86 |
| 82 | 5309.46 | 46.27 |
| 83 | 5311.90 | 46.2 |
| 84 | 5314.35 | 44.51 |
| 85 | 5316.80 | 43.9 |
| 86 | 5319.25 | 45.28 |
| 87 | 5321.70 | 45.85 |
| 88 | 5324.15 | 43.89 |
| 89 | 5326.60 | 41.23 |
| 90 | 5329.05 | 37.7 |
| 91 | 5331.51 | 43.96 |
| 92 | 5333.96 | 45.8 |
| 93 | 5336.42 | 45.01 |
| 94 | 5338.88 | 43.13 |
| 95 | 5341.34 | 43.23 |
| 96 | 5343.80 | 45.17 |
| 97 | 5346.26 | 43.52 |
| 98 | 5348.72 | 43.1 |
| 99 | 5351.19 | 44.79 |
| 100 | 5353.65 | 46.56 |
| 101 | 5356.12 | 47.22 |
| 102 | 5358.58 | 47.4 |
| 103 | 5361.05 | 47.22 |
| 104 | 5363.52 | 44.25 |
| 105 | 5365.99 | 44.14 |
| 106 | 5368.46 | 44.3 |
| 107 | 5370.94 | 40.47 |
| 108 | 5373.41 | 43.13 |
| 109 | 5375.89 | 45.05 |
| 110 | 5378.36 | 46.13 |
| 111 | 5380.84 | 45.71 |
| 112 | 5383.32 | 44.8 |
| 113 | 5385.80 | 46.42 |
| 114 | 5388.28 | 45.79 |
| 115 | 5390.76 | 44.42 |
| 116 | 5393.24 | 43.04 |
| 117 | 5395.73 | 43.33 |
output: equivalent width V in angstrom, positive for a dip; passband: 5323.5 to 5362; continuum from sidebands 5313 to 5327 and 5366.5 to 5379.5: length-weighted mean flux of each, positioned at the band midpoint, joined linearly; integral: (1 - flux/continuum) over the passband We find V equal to -0.2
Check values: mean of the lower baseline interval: 44.3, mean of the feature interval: 44.3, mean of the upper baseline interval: 43.8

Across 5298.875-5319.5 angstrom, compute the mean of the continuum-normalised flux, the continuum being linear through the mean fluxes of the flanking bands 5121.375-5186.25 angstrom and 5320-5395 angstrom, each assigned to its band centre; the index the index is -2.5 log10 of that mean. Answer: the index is -0.05 mag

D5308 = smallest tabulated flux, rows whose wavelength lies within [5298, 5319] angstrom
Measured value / 43.54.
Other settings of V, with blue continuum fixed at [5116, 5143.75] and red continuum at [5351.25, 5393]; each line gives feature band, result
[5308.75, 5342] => 0.36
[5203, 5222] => 0.40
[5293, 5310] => -0.14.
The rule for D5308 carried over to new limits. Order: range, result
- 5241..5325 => 35.53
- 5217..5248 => 38.88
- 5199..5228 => 36.51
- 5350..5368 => 44.14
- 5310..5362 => 37.7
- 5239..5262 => 41.55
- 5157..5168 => 29.7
